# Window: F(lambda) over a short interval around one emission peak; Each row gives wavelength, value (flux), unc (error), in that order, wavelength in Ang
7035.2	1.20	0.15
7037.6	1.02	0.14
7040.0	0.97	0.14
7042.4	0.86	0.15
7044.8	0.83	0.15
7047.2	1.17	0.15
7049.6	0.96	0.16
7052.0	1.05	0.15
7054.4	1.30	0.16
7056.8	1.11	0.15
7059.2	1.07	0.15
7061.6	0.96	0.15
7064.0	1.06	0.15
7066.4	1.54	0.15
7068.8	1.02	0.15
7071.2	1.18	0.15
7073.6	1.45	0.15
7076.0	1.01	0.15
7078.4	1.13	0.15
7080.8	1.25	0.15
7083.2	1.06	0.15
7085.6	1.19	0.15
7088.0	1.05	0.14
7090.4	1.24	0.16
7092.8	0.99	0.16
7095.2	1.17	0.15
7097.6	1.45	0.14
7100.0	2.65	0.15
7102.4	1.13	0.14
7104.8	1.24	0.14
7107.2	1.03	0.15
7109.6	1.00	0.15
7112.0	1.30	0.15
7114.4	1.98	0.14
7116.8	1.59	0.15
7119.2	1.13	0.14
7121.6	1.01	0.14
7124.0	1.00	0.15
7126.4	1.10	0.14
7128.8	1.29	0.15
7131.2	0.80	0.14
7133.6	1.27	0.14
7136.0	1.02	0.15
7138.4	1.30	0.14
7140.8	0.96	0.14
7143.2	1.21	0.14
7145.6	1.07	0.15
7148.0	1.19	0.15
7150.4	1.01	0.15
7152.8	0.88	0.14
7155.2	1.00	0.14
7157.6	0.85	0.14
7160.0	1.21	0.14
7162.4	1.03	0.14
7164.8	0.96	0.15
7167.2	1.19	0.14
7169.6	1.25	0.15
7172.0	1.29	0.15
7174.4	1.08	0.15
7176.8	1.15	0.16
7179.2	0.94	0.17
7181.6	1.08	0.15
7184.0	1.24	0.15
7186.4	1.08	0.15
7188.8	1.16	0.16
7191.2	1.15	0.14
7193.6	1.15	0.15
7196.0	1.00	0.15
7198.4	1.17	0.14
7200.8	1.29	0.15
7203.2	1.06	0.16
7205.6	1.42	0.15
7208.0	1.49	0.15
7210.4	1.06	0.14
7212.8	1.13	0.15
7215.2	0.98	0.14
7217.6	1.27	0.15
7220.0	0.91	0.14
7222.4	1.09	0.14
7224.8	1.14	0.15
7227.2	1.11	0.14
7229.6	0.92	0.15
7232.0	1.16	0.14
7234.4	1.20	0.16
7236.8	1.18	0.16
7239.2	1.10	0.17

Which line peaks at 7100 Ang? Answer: [S II] 6716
